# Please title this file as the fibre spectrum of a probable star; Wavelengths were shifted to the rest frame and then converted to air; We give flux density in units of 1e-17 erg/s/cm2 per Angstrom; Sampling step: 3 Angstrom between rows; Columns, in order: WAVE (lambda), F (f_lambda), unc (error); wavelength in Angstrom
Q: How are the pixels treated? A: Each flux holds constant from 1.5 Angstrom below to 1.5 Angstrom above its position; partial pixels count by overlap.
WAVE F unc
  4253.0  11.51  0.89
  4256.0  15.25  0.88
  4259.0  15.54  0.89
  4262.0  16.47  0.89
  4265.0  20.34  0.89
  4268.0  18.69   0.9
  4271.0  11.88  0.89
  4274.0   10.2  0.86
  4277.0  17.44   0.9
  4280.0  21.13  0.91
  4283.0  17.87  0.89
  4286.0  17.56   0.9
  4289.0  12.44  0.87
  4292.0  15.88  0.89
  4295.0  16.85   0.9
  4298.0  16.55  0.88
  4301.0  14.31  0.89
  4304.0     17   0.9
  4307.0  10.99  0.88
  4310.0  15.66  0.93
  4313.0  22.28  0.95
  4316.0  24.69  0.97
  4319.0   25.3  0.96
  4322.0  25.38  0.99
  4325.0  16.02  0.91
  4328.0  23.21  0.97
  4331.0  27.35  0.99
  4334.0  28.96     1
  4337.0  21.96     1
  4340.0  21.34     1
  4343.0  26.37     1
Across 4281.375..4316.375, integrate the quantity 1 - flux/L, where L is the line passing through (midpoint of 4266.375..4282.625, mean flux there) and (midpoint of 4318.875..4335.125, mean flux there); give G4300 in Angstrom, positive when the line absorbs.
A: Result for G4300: 5.6 Angstrom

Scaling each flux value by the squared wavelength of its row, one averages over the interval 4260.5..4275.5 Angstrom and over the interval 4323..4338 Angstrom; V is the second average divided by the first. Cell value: 1.6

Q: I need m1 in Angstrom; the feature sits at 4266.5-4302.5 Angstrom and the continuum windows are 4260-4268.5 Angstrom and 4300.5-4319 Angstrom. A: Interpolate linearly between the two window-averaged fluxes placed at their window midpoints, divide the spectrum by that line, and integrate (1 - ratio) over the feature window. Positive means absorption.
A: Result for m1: 4.7 Angstrom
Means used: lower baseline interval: 18.3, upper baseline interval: 18.3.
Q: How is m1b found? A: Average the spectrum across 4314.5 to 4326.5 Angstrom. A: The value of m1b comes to 22.8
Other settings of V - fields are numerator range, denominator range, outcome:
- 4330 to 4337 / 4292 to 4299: 1.65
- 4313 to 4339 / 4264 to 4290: 1.49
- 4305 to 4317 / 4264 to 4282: 1.11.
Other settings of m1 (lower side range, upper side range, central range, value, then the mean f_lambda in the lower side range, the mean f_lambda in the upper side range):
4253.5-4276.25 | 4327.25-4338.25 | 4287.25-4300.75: 3.0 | 15.4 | 25.6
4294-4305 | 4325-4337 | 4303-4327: 0.7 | 16.1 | 24.6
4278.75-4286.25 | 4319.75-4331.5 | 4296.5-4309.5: 3.7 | 19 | 22.8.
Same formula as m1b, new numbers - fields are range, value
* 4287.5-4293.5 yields 14.2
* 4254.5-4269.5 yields 17.3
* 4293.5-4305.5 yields 16.2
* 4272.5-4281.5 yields 16.3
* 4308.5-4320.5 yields 22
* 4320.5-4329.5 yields 21.5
